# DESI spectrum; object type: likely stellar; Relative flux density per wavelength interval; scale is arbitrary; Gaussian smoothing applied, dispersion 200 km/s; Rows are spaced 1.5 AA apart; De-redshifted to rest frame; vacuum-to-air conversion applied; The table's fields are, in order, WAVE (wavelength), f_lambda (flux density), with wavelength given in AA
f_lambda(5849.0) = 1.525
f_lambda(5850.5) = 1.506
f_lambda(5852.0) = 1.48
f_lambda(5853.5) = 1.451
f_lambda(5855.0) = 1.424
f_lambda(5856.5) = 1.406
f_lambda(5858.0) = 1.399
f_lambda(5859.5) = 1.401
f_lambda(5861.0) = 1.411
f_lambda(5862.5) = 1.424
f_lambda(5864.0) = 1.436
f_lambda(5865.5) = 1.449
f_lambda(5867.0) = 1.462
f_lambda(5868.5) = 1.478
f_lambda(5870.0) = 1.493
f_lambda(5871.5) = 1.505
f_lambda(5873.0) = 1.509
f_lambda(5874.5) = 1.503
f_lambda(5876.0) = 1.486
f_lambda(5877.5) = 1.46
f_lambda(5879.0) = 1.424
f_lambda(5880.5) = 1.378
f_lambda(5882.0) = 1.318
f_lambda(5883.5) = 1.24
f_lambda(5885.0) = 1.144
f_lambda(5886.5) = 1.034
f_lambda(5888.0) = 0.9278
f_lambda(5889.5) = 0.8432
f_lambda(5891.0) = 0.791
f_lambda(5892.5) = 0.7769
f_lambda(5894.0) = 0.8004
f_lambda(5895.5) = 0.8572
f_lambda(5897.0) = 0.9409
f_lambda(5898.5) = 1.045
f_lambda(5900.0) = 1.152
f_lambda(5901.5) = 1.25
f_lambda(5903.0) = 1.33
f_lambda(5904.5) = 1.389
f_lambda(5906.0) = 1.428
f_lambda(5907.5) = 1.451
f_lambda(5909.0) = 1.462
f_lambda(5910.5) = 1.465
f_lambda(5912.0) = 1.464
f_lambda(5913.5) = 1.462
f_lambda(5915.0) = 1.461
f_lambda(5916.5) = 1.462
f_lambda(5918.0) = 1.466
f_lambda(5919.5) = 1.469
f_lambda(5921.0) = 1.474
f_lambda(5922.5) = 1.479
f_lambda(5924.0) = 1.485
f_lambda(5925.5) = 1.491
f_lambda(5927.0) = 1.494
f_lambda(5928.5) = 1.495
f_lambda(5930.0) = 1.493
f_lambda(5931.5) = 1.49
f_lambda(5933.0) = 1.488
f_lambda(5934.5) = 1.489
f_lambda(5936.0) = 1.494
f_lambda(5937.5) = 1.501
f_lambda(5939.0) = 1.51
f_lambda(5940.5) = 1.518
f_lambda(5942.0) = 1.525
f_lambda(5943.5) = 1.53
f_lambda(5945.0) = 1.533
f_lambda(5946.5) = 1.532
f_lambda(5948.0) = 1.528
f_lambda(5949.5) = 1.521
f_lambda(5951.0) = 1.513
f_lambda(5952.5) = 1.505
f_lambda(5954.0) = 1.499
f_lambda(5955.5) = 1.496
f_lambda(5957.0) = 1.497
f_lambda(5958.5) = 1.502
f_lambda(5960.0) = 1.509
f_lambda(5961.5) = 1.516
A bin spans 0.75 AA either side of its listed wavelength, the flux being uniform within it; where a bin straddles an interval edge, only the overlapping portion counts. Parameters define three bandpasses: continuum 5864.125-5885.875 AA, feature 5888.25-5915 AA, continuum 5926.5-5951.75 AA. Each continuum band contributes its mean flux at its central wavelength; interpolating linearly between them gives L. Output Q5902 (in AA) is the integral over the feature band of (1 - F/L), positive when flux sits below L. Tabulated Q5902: 5.2 AA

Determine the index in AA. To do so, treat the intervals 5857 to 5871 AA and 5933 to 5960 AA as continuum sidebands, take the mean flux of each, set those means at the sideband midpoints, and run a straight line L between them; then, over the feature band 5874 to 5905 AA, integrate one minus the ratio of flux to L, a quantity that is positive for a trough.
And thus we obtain 6.8 AA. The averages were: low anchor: 1.44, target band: 1.14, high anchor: 1.51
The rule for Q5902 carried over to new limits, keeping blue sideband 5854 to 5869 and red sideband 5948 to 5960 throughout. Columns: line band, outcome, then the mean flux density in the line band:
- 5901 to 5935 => 0.49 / 1.46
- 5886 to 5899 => 5.09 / 0.885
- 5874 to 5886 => 0.70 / 1.36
